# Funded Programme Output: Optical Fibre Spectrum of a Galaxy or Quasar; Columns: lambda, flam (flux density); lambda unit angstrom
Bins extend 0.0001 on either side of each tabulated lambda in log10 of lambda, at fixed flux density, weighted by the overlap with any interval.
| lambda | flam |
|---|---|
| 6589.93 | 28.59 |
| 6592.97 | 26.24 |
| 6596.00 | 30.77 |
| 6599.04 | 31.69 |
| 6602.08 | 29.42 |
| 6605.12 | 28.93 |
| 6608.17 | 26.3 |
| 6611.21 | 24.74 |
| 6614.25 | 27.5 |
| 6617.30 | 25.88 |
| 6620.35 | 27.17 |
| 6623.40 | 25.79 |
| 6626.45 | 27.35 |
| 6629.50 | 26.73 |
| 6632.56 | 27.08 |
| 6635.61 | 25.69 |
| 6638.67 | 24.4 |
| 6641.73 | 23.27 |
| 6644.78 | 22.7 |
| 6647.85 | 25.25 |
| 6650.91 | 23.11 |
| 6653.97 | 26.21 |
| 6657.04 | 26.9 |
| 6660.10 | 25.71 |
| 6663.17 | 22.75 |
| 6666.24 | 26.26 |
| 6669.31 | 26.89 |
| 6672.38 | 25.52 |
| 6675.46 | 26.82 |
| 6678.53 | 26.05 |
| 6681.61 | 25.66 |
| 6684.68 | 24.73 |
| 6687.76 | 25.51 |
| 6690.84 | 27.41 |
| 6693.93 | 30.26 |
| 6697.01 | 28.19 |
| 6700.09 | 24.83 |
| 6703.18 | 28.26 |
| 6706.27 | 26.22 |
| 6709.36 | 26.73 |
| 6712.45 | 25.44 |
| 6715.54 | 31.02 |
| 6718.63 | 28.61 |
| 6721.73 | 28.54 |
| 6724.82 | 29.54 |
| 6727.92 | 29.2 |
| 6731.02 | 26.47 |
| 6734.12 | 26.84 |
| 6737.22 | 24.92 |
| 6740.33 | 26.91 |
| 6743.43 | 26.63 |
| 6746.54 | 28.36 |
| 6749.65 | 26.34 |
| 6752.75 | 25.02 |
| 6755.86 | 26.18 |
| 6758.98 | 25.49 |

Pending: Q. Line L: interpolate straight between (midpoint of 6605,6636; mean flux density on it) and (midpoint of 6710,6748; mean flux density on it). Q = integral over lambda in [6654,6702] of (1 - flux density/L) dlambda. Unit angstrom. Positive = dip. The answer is 1.6 angstrom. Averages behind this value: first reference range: 26.6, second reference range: 27.7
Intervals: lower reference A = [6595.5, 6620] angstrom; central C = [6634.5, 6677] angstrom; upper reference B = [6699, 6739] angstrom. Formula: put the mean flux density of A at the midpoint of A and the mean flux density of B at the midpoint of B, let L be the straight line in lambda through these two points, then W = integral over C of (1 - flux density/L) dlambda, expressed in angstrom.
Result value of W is 4.07 angstrom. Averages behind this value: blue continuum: 28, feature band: 25.1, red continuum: 27.5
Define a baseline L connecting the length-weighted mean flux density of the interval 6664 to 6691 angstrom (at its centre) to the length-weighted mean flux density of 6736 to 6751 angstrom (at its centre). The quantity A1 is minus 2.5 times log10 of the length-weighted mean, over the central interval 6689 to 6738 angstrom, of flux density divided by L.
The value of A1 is -0.054 mag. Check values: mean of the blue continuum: 25.9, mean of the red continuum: 26.7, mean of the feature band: 27.7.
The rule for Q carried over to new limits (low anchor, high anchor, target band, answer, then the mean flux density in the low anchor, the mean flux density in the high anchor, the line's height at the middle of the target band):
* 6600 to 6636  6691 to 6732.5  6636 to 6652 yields 1.97 angstrom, 27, 27.9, 27.3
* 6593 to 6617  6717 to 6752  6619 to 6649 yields 2.68 angstrom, 28.2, 27.4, 28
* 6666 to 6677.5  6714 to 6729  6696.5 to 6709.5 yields 0.70 angstrom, 26.4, 29.4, 28.3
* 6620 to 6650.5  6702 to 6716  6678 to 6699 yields -0.07 angstrom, 25.4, 27.2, 26.7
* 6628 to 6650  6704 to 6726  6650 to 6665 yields 0.38 angstrom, 25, 28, 25.7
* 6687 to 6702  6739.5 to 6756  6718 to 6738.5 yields -0.65 angstrom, 27.3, 26.6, 26.9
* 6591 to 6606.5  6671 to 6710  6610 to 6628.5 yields 1.50 angstrom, 29.4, 26.6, 28.8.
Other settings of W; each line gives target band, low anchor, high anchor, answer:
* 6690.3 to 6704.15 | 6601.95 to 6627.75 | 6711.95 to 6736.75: 0.0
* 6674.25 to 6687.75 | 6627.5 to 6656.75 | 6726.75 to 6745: 0.0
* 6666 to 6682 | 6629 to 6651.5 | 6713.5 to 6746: -0.2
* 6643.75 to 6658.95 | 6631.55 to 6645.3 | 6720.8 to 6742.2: 0.1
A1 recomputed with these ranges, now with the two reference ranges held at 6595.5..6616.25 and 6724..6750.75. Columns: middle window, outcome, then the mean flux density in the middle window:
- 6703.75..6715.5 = 0.02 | 26.9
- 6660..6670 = 0.11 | 25.2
